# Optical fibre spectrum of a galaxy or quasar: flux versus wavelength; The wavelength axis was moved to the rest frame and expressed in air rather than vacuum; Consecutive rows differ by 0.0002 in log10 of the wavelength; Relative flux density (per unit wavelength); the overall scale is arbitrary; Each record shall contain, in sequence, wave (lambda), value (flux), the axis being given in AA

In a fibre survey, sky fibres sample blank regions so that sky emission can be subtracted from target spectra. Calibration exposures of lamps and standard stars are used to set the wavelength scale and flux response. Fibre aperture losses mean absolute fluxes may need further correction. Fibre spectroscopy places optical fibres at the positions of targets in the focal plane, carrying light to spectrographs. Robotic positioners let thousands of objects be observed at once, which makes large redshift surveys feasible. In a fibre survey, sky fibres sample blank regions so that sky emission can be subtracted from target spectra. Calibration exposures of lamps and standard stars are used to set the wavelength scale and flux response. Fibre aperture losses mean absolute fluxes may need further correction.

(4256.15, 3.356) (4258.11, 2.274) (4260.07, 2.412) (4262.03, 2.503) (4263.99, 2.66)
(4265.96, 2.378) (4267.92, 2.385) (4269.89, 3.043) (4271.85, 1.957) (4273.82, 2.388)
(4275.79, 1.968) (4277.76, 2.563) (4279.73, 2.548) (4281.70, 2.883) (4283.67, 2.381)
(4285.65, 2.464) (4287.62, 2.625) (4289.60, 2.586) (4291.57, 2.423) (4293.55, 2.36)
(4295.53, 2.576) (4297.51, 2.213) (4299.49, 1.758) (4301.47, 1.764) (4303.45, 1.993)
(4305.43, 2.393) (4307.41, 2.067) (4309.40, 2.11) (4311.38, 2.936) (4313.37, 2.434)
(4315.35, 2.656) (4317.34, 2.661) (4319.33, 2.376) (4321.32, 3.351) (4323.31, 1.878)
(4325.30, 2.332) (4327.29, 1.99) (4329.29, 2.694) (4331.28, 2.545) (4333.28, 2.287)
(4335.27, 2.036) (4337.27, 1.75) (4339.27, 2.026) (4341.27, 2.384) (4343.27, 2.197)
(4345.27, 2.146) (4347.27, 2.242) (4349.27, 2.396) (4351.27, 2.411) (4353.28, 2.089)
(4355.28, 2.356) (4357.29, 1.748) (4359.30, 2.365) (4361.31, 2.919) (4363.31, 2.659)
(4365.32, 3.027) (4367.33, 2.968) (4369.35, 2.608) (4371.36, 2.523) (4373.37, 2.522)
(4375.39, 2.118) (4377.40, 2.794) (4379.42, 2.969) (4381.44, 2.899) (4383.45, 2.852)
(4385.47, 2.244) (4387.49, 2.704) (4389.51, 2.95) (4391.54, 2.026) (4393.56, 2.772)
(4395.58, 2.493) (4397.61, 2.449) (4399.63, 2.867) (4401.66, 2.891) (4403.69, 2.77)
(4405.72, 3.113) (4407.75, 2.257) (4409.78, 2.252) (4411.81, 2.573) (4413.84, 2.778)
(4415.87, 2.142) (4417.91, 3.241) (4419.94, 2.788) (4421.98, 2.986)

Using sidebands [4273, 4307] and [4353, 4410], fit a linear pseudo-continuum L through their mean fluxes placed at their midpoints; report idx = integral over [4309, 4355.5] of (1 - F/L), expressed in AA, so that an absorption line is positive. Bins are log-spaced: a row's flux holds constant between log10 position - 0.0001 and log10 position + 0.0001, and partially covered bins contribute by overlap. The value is 2.12 AA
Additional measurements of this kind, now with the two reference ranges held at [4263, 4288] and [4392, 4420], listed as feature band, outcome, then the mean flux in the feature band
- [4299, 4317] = 1.8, 2.26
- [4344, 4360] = 2.3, 2.22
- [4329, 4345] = 2.2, 2.22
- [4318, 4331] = 0.5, 2.45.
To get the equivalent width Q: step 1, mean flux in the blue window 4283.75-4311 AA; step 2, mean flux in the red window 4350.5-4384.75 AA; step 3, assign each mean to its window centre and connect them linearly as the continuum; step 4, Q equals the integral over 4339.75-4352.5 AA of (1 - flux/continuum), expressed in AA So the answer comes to 1.04 AA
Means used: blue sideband 2.28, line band 2.28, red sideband 2.58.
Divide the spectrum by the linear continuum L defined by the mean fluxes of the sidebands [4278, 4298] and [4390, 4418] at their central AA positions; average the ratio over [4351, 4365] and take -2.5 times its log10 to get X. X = 0.08 mag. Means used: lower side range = 2.51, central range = 2.39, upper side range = 2.6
